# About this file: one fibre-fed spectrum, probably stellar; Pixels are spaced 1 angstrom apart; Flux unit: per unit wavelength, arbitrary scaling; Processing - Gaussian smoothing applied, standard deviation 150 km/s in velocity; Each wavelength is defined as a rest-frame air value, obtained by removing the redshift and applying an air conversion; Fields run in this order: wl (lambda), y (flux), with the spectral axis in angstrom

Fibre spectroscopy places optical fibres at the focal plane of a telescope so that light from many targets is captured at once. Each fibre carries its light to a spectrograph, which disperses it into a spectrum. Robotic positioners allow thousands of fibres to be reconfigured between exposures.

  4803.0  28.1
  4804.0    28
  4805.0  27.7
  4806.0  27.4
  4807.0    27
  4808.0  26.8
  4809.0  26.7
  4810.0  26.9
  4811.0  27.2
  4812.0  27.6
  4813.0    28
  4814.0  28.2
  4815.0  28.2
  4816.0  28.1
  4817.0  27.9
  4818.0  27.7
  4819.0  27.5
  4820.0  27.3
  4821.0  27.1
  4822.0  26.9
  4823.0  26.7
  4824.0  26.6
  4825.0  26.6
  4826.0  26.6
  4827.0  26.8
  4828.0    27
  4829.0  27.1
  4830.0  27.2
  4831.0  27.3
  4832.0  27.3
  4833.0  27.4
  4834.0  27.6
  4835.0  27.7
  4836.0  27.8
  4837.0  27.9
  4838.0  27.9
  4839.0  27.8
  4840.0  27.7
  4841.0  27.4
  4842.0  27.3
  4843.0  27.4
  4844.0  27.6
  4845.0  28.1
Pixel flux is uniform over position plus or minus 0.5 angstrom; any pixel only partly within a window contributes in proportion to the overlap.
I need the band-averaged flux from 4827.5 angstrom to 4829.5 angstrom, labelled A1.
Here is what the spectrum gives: 27.1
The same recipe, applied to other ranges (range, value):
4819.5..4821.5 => 27.2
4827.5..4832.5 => 27.2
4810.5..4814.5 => 27.8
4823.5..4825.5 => 26.6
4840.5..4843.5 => 27.4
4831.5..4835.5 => 27.5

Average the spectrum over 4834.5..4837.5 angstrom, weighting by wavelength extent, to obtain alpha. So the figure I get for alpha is 27.8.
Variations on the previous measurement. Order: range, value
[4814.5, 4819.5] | 27.9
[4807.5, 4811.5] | 26.9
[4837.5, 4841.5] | 27.7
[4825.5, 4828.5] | 26.8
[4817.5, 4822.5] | 27.3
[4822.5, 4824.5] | 26.6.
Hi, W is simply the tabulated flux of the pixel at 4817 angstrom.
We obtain 27.9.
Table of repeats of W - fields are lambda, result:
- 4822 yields 26.9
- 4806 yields 27.4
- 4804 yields 28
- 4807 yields 27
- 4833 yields 27.4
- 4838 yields 27.9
